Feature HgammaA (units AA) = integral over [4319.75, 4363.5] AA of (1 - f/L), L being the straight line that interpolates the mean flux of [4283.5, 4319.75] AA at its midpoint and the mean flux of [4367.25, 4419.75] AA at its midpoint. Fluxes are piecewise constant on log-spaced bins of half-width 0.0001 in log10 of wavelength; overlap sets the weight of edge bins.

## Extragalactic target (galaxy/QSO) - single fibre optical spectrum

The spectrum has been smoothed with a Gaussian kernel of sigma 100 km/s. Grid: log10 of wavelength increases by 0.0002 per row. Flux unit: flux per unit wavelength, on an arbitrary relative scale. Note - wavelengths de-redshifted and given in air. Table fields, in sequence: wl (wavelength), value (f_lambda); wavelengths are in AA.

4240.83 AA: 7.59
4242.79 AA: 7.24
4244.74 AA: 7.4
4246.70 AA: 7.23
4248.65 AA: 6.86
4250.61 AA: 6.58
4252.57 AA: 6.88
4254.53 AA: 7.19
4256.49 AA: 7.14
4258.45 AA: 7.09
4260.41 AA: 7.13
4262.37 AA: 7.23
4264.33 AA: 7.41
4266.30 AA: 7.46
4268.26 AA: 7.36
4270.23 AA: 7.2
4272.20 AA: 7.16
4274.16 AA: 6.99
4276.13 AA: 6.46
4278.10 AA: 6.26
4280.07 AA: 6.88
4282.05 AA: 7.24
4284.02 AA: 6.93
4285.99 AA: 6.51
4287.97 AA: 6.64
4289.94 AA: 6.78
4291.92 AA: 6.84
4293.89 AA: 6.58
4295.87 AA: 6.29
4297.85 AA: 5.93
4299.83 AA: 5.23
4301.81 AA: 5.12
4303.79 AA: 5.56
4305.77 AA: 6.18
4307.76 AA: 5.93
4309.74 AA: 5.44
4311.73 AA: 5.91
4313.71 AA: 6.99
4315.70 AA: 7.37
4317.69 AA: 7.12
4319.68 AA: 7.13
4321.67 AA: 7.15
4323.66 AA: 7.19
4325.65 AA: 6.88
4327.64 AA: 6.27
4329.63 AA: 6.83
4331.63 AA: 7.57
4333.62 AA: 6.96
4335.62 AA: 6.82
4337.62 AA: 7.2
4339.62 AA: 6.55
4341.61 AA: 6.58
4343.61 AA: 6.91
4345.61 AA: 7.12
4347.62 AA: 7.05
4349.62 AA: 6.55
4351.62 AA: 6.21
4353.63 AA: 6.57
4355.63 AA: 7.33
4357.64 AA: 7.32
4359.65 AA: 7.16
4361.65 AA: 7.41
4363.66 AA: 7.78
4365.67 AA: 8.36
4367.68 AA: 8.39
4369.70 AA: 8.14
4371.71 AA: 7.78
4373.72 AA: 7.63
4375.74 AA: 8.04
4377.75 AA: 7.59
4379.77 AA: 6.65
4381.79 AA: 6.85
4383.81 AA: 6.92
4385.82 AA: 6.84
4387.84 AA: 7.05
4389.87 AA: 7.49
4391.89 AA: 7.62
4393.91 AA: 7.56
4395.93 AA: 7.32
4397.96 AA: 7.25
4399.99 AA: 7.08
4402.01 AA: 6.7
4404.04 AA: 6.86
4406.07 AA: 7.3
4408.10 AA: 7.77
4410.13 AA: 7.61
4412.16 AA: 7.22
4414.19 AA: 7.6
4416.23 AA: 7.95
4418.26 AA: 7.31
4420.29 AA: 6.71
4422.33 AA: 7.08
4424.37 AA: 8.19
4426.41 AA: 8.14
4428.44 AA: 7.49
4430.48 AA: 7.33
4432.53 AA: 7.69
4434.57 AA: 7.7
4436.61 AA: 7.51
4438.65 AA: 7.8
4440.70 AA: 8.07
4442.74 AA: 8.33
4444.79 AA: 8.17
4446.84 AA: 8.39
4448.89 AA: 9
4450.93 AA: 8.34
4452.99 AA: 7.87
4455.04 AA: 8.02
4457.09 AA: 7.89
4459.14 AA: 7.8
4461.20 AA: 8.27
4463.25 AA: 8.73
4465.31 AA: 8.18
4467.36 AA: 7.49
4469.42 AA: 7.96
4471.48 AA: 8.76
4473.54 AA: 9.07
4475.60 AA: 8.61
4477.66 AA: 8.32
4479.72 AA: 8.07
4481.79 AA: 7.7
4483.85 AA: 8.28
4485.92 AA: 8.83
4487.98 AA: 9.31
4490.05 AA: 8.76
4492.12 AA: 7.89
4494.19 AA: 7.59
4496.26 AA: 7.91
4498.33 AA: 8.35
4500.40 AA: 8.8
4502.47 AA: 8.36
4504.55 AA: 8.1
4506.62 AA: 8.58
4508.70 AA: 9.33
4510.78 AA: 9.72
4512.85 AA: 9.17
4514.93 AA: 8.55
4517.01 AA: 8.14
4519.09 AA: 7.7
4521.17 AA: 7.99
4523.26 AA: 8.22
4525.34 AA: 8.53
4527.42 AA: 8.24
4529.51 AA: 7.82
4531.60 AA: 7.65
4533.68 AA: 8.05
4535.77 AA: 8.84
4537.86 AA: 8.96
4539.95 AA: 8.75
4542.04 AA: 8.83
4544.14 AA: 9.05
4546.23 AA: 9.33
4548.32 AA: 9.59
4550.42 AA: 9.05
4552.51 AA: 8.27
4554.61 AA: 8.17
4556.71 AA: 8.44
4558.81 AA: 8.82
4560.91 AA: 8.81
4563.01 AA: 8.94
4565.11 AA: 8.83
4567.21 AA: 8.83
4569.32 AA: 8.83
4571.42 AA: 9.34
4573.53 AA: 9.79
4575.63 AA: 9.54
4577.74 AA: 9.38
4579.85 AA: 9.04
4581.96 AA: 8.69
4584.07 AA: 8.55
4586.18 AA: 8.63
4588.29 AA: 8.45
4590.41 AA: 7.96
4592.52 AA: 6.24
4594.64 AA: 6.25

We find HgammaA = -1.1 AA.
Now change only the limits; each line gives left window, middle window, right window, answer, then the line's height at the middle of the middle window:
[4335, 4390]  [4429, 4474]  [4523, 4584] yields -0.78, 7.95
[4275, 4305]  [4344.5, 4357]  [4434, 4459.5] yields 0.36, 7.02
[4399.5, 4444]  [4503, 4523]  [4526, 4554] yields -0.43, 8.39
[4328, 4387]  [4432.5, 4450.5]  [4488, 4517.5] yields -0.27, 7.98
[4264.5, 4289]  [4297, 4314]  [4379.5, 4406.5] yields 2.98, 6.98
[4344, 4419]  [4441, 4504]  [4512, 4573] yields -1.88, 8.06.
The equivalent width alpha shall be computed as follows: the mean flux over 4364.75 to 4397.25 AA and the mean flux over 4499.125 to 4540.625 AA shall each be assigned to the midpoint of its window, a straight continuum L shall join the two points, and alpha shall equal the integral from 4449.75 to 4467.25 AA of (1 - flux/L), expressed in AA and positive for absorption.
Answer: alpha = -0.1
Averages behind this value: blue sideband 7.51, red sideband 8.47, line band 8.12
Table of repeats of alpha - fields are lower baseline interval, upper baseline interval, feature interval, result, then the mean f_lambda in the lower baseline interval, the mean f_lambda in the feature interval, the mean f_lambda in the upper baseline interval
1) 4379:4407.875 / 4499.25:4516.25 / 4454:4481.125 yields -0.05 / 7.13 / 8.24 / 8.81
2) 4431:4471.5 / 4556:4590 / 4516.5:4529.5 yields 0.70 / 8.07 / 8.11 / 8.92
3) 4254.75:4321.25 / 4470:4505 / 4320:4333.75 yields 0.02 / 6.66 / 6.99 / 8.39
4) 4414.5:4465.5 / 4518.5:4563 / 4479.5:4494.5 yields -0.26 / 7.91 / 8.35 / 8.55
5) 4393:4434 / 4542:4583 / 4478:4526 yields -0.49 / 7.41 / 8.43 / 8.98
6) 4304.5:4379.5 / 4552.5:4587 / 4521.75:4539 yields 0.59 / 7.06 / 8.28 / 8.9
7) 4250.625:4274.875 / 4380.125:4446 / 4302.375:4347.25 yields 3.58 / 7.17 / 6.7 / 7.45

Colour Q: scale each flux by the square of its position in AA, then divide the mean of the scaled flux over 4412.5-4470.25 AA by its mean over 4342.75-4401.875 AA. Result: 1.1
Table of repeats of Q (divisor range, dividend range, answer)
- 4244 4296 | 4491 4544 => 1.35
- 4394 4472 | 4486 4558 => 1.15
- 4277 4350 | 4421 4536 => 1.34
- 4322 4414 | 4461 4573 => 1.27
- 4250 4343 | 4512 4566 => 1.42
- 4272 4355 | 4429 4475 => 1.31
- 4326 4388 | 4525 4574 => 1.33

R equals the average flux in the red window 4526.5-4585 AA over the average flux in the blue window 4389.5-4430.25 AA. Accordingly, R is 1.19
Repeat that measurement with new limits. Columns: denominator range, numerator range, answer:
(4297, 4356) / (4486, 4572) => 1.31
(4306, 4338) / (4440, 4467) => 1.21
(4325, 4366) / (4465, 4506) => 1.19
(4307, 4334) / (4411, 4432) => 1.11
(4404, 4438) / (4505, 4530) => 1.13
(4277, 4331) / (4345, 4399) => 1.13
